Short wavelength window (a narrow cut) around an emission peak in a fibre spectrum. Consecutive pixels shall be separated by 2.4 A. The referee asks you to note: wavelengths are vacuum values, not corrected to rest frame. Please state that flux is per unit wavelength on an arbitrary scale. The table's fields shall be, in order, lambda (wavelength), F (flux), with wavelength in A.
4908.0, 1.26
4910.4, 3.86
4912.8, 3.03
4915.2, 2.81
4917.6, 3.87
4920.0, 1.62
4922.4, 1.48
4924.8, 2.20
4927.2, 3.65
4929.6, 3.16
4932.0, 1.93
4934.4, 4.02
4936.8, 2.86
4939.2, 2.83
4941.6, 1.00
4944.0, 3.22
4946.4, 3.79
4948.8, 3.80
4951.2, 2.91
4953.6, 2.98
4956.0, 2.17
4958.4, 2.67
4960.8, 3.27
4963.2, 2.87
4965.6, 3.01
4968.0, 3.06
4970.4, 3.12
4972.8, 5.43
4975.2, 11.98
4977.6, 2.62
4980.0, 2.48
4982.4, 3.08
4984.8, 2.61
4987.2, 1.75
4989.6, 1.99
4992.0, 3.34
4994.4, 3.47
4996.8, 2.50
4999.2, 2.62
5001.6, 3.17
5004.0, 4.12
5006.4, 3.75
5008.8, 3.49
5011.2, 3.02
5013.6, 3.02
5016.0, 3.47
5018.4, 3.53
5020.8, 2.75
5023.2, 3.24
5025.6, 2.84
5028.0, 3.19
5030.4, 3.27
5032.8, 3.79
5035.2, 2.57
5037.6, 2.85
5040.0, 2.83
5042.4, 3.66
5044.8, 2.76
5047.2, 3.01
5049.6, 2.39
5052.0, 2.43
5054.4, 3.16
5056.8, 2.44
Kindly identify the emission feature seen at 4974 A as H-gamma 4340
